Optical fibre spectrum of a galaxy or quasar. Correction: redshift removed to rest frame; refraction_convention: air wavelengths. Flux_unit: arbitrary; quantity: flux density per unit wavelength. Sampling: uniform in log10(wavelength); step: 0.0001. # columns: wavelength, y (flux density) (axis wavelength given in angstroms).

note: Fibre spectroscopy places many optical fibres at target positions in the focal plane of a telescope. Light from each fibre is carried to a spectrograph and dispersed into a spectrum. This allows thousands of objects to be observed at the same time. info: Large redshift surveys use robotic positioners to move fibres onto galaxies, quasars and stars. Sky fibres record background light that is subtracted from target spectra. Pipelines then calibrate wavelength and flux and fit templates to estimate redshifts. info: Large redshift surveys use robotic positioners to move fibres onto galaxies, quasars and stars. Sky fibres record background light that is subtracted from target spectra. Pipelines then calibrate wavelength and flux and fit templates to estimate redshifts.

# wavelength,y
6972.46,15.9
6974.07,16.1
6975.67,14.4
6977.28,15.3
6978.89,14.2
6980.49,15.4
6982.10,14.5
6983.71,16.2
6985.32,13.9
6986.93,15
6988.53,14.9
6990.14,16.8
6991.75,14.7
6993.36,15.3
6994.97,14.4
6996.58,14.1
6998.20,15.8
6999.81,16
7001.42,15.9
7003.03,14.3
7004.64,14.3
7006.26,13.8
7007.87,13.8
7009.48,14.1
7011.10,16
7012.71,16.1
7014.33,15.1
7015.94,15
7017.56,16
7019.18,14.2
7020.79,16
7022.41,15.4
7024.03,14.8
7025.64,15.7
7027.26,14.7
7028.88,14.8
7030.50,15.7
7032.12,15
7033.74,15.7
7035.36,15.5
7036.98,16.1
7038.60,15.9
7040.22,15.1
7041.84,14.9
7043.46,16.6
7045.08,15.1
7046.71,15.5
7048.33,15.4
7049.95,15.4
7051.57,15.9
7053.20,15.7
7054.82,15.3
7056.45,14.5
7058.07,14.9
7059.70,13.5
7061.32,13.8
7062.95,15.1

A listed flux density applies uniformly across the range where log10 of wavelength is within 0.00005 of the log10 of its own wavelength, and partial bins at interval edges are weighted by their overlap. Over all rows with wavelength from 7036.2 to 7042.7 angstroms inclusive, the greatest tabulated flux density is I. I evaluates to 16.1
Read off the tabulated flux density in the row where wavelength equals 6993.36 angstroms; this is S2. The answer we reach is 15.3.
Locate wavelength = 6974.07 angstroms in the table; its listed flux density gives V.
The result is 16.1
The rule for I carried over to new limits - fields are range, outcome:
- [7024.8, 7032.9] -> 15.7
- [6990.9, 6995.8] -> 15.3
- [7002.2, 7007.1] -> 14.3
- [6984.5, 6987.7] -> 15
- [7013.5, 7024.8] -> 16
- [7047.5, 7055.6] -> 15.9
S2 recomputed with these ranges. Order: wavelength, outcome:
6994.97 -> 14.4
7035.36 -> 15.5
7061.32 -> 13.8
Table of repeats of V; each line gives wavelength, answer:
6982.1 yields 14.5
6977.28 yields 15.3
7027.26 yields 14.7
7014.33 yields 15.1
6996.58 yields 14.1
